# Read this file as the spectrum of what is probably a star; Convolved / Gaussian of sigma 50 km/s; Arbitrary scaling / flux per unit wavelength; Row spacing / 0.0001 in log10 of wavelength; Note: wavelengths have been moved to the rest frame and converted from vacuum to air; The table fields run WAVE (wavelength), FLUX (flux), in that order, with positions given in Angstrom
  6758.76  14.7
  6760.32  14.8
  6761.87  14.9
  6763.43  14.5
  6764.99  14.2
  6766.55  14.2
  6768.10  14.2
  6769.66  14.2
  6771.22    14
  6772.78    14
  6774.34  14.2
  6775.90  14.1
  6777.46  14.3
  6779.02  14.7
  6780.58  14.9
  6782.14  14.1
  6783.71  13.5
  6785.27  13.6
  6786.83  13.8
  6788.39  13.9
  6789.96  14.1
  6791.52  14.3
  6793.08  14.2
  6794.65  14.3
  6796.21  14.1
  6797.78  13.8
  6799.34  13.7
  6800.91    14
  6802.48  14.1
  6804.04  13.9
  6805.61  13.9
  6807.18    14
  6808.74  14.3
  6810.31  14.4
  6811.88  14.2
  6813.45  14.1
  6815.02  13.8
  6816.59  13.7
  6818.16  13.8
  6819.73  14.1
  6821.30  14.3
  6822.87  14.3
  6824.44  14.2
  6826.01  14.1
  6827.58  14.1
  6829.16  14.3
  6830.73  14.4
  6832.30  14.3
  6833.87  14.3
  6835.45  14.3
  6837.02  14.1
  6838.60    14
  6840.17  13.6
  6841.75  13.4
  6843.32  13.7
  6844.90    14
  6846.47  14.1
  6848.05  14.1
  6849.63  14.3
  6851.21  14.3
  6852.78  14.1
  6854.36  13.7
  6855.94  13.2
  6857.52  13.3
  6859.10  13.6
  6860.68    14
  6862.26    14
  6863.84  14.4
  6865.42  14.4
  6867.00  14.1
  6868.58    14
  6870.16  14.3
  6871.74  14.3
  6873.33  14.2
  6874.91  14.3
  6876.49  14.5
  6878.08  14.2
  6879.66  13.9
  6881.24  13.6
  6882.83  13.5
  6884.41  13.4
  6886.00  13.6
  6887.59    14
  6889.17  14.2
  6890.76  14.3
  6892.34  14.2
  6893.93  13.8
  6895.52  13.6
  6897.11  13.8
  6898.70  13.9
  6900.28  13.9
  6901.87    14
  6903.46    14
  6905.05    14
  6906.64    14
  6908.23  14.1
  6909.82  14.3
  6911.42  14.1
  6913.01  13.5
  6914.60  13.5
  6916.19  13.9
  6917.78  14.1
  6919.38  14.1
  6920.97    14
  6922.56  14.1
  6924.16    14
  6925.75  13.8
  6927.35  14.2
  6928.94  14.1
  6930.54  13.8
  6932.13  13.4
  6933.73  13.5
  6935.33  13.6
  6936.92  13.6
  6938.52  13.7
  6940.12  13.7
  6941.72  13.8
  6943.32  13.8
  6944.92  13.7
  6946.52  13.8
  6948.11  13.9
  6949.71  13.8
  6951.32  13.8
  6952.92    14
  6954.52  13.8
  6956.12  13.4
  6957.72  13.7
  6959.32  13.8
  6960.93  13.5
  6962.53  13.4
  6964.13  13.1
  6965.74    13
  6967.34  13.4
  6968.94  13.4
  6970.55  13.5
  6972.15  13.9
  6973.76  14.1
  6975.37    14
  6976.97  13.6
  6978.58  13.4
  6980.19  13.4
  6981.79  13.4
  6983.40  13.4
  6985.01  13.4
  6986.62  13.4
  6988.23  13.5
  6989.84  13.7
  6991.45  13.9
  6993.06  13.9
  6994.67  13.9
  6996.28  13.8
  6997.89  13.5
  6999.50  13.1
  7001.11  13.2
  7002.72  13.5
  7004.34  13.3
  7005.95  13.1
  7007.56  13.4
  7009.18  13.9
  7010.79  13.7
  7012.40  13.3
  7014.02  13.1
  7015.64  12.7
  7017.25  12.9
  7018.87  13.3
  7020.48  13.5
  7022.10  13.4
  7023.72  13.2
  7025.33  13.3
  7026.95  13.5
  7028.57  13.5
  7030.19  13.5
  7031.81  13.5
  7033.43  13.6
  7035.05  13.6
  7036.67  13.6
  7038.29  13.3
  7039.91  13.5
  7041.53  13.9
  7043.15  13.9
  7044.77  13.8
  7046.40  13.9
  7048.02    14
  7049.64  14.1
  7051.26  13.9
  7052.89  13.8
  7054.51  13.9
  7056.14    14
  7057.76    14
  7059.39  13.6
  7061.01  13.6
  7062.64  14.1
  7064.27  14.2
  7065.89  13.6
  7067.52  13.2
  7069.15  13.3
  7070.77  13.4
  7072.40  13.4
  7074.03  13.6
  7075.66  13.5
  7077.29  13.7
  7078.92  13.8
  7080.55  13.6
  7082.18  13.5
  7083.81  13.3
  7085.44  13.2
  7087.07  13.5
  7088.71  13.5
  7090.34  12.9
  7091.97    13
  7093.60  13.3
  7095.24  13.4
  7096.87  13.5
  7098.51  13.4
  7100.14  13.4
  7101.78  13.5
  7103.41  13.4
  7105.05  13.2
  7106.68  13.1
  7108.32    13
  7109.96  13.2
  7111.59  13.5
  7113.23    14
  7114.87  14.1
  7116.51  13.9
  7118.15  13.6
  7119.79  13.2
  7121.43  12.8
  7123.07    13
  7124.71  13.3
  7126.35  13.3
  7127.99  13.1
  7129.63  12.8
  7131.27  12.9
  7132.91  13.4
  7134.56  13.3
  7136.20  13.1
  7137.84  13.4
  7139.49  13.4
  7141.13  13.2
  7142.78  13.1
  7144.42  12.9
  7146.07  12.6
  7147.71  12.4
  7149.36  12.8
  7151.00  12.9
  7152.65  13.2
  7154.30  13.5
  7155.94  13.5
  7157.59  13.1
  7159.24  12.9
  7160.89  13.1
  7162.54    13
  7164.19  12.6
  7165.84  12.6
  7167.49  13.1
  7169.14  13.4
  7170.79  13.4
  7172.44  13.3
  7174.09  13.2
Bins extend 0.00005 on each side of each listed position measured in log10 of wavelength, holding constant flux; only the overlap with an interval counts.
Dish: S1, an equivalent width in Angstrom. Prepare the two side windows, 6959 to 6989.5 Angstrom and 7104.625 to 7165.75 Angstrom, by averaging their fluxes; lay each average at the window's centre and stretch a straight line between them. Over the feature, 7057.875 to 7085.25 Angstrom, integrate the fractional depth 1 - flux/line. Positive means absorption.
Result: -0.6 Angstrom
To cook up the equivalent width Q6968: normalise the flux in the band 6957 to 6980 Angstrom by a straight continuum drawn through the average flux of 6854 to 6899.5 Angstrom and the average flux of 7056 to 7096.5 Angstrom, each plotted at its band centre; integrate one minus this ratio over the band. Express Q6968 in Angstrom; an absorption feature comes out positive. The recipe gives 0.3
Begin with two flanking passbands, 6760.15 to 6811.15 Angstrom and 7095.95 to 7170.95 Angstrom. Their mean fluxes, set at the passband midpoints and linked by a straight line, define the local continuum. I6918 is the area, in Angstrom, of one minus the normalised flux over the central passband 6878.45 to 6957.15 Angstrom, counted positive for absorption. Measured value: -0.4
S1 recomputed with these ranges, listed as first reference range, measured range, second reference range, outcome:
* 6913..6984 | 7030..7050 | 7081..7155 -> -0.37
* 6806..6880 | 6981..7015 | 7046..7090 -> 0.74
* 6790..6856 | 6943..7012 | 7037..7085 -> 1.21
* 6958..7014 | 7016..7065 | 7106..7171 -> -0.96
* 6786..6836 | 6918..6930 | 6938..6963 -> -0.21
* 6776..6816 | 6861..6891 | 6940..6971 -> -0.46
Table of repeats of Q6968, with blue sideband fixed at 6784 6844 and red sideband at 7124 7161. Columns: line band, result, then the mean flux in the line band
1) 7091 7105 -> -0.13 Angstrom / 13.3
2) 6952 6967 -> 0.11 Angstrom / 13.5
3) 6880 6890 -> 0.08 Angstrom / 13.7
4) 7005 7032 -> 0.23 Angstrom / 13.3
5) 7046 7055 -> -0.39 Angstrom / 13.9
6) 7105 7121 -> -0.36 Angstrom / 13.5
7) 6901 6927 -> -0.42 Angstrom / 14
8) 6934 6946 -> -0.02 Angstrom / 13.7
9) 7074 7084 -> -0.23 Angstrom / 13.6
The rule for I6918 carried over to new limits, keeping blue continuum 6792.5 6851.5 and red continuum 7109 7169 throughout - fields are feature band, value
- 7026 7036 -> 0.0 Angstrom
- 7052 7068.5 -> -0.5 Angstrom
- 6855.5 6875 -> -0.1 Angstrom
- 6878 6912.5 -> -0.2 Angstrom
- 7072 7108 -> -0.2 Angstrom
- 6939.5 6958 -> -0.1 Angstrom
